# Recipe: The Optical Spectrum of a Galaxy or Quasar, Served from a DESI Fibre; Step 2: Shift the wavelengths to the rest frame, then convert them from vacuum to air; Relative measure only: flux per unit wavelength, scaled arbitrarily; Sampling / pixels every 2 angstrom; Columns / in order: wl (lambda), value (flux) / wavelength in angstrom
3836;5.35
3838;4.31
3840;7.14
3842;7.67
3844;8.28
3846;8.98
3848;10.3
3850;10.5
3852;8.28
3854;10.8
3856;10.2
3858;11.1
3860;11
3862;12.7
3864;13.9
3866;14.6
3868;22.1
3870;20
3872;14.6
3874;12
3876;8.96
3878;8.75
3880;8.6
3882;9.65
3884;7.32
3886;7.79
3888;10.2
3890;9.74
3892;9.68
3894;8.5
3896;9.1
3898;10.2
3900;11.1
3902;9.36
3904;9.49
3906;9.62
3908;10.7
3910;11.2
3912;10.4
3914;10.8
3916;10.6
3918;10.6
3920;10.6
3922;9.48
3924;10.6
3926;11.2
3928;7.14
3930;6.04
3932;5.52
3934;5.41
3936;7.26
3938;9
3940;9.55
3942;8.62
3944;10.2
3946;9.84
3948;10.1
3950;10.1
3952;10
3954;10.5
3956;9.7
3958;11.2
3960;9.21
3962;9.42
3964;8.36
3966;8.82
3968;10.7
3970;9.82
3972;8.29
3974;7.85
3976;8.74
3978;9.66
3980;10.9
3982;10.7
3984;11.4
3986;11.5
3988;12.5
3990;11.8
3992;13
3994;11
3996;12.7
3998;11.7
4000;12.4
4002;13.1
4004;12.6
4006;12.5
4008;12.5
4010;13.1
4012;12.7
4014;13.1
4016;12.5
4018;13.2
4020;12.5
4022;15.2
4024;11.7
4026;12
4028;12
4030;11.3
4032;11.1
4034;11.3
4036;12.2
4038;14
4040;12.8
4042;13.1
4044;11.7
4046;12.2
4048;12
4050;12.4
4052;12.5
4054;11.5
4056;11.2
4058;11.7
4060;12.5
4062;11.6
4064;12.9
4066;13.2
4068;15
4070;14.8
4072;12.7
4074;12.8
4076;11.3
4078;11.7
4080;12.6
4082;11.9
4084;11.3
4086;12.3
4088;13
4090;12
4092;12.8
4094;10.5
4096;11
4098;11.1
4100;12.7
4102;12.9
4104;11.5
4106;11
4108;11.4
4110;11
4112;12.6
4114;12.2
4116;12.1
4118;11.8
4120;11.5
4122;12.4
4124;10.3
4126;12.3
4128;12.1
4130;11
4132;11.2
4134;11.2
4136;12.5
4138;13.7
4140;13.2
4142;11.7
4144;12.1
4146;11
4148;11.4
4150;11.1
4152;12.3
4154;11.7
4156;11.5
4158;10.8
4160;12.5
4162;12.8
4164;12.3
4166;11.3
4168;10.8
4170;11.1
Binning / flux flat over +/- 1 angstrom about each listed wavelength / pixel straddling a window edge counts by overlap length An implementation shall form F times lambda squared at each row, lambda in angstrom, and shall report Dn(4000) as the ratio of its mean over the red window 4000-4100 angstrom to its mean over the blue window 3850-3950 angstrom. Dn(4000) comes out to 1.30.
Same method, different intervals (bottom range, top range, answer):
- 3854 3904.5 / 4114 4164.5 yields 1.20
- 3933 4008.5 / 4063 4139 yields 1.25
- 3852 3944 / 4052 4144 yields 1.30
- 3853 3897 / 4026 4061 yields 1.15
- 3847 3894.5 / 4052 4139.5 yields 1.19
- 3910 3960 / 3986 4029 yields 1.39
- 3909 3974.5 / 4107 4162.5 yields 1.39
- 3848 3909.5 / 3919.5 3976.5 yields 0.85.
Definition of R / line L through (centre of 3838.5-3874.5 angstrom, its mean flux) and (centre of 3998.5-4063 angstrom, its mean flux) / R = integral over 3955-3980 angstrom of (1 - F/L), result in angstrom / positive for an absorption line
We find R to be 5.7 angstrom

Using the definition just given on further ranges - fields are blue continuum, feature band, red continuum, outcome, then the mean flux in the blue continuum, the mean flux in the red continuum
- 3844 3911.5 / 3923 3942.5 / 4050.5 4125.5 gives 5.5 angstrom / 10.9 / 12.1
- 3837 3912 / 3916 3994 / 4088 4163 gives 9.2 angstrom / 10.5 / 11.8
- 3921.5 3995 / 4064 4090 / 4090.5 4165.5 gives -3.6 angstrom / 9.6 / 11.8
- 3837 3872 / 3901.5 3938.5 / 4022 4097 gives 7.8 angstrom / 11.4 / 12.3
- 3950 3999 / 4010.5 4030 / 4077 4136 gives -3.3 angstrom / 10.4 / 11.8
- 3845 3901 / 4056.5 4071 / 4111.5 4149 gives -1.7 angstrom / 11.1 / 11.9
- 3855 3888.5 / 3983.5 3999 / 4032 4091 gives 0.4 angstrom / 12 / 12.4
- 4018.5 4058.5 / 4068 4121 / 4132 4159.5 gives -0.2 angstrom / 12.2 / 11.8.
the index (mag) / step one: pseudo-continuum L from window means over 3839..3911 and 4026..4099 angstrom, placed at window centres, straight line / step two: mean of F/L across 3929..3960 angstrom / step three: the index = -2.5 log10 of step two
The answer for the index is 0.26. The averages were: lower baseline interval 10.7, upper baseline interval 12.2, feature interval 8.88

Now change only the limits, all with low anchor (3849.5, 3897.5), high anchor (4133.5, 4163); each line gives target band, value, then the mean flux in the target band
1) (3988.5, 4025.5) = -0.091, 12.6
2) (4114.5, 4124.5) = 0.017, 11.7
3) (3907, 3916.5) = 0.059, 10.7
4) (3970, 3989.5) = 0.134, 10.2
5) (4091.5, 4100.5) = 0.032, 11.5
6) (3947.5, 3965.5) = 0.170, 9.81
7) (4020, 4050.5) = -0.060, 12.3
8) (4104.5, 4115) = 0.023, 11.6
